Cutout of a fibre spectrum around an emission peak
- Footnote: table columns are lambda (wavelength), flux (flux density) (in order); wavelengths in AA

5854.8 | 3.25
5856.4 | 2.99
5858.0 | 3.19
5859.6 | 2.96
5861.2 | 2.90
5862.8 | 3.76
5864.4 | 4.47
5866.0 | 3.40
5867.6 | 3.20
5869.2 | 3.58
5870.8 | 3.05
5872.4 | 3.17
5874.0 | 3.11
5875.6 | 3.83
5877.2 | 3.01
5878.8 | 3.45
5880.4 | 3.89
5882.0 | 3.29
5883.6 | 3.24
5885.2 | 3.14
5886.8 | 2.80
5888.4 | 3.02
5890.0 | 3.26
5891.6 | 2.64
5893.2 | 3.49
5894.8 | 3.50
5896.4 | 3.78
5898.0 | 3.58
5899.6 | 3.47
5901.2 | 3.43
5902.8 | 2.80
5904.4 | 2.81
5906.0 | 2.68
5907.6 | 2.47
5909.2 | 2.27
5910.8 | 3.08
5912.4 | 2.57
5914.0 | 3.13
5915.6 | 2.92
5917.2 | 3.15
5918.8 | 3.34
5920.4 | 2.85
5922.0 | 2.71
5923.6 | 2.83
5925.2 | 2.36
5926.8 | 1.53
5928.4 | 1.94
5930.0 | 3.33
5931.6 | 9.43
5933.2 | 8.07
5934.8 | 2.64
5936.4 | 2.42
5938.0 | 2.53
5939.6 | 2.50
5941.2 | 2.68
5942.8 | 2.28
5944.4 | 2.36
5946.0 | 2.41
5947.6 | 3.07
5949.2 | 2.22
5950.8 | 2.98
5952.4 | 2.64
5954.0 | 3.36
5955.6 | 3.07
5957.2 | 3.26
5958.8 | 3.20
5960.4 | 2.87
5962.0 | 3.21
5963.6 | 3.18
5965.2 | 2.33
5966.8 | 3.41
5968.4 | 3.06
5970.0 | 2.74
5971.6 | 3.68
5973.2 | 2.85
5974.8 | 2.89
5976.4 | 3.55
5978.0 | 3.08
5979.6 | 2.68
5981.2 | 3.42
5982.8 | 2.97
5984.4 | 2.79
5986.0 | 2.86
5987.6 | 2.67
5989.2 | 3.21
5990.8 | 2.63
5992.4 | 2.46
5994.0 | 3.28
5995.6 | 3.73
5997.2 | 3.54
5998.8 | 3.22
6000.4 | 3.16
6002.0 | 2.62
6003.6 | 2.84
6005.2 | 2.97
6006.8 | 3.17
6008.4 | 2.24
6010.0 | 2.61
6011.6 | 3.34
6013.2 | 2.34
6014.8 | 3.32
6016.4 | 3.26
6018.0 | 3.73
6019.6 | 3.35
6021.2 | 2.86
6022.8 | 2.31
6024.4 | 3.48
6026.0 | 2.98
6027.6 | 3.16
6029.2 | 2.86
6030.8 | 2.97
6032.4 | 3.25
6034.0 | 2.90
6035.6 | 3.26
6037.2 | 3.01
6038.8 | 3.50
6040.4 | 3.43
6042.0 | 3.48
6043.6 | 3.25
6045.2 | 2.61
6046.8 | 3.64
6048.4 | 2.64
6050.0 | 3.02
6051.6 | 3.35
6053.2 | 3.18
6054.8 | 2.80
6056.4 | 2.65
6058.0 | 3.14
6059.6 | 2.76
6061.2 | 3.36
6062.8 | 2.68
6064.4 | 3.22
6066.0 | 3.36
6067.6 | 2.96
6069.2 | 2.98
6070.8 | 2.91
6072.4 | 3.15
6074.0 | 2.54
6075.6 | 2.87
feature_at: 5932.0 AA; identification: H-beta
